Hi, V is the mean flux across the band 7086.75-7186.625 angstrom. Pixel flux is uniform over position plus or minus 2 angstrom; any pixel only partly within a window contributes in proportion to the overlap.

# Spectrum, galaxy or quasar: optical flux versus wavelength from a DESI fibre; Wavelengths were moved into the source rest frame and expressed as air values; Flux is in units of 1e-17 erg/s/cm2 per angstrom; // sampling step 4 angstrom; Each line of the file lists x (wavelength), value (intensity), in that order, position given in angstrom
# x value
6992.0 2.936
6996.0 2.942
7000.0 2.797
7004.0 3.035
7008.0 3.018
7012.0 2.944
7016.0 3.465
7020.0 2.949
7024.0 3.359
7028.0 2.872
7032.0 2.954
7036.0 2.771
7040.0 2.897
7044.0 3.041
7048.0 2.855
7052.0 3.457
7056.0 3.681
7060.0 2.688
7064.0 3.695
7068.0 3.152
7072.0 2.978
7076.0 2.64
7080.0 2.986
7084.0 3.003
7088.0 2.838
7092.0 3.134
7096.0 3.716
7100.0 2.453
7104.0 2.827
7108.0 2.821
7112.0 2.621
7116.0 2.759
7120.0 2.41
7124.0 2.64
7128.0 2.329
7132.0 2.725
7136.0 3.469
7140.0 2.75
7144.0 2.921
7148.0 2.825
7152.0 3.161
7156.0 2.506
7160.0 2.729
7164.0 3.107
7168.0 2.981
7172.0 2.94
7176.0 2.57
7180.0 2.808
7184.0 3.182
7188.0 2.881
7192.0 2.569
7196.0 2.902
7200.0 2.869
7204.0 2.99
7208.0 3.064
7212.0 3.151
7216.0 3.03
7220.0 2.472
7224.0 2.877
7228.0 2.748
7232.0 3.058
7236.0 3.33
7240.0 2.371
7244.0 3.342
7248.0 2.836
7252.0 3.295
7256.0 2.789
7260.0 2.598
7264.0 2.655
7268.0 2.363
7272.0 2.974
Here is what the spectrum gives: 2.85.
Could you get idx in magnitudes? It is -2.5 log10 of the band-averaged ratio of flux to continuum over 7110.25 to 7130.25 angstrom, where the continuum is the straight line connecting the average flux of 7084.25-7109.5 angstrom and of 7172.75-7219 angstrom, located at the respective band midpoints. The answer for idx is 0.16 mag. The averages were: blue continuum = 2.97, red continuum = 2.9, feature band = 2.55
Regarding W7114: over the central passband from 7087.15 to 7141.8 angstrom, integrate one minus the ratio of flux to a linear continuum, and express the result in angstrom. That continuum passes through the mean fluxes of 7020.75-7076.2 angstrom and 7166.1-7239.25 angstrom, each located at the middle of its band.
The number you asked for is 3.4 angstrom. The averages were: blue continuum 3.09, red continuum 2.9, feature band 2.82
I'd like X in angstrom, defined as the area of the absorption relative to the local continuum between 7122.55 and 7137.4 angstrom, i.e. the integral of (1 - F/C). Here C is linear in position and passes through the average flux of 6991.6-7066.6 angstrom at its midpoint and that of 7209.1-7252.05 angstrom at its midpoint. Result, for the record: 1.2 angstrom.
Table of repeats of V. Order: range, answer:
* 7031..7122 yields 2.97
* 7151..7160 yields 2.77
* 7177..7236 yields 2.91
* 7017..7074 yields 3.1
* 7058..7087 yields 3.01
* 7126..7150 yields 2.84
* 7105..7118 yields 2.74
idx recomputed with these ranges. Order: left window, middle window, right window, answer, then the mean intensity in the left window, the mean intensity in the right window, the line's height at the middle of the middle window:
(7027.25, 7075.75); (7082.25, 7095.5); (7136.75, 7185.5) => -0.022 mag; 3.08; 2.89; 3.01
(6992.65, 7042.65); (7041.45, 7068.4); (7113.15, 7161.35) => -0.105 mag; 3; 2.77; 2.93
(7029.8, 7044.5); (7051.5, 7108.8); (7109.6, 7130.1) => -0.128 mag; 2.9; 2.56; 2.72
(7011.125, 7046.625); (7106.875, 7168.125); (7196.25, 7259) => 0.071 mag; 3.03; 2.94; 2.98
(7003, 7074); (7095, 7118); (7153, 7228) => 0.063 mag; 3.1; 2.87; 3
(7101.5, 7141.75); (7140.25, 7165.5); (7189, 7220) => -0.025 mag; 2.73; 2.91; 2.8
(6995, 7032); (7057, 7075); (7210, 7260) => -0.042 mag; 3.04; 2.93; 3.01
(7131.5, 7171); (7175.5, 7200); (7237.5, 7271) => 0.016 mag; 2.93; 2.8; 2.88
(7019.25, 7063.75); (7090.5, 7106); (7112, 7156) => -0.050 mag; 3.08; 2.78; 2.89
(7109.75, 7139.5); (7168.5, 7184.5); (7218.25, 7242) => -0.037 mag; 2.71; 2.81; 2.76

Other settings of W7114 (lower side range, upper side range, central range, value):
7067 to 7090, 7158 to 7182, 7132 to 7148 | -0.56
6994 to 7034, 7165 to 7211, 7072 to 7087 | 0.48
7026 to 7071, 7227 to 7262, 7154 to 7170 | 0.91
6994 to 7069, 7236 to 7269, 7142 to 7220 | 0.42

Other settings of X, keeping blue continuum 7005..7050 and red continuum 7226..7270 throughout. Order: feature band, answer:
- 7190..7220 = -0.3 angstrom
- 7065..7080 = 0.0 angstrom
